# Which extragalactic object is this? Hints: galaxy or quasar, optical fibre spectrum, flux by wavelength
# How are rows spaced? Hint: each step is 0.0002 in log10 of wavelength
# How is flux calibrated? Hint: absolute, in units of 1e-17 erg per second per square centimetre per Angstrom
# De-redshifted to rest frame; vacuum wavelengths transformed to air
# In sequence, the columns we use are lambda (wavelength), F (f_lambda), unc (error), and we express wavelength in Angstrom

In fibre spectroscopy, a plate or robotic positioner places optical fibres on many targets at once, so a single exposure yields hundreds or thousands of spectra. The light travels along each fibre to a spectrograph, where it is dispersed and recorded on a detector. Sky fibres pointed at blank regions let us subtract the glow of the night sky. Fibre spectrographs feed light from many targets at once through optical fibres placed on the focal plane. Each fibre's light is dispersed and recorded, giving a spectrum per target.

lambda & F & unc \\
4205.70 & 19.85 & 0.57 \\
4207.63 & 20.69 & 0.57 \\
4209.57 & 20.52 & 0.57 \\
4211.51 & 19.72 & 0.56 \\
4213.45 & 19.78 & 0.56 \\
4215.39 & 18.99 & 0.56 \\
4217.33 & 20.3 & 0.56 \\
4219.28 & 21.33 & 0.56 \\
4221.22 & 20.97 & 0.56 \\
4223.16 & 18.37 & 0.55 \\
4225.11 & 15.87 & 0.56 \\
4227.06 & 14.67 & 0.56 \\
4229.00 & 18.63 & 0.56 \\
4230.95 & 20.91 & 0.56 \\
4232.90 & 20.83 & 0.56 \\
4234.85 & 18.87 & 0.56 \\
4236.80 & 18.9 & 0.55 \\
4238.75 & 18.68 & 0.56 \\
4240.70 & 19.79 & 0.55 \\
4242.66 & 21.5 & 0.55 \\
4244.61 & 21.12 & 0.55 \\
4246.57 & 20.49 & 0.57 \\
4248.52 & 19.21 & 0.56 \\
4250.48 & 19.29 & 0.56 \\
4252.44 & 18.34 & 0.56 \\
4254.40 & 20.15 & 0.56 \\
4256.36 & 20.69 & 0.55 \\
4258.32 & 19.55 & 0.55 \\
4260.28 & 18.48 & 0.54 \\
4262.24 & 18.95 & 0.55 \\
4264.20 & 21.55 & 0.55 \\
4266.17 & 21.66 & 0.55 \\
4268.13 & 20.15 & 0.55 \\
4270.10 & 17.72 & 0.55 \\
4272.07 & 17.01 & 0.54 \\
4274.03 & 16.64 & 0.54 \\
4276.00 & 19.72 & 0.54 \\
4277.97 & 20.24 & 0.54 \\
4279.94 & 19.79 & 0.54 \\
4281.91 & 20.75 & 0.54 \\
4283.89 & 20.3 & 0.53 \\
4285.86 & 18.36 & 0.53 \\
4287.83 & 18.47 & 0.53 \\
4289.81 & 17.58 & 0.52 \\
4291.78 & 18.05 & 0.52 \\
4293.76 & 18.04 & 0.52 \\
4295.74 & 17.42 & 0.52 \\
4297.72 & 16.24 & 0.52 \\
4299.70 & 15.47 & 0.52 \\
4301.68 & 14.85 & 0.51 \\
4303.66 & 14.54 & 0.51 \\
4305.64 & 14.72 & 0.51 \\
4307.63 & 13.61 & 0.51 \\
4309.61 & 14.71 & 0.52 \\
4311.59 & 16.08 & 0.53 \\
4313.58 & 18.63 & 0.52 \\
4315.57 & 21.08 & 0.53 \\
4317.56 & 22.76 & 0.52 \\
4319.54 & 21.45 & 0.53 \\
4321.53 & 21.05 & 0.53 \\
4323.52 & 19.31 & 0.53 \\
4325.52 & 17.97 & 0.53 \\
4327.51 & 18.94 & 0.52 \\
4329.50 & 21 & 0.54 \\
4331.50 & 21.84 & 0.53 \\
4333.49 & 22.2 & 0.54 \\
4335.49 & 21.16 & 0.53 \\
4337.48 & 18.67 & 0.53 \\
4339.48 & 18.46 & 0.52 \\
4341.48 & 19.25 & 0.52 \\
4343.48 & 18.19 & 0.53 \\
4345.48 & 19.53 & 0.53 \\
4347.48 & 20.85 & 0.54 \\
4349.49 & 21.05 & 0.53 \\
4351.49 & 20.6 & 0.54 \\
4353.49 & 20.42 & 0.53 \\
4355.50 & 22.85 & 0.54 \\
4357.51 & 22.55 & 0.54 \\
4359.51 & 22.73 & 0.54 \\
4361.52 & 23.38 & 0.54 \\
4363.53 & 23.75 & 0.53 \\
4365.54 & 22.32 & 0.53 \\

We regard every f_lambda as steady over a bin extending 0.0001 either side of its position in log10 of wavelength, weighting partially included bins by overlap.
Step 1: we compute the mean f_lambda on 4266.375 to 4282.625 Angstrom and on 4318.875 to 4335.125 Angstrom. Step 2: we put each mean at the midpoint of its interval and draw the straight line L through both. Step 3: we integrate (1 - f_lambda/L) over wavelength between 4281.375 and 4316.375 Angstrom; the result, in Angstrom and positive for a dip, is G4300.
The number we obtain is 4.7 Angstrom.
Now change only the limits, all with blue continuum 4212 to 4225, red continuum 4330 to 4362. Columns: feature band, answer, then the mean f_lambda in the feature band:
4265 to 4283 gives 0.76 Angstrom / 19.3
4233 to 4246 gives -0.02 Angstrom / 19.9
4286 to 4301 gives 2.22 Angstrom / 17.3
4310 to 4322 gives 0.40 Angstrom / 19.9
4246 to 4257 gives 0.18 Angstrom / 19.6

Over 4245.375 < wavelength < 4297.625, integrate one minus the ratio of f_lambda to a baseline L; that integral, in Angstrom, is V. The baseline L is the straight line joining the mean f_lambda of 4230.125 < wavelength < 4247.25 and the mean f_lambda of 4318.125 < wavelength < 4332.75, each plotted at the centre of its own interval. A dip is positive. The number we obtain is 2.7 Angstrom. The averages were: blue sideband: 20.1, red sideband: 20.3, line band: 19.1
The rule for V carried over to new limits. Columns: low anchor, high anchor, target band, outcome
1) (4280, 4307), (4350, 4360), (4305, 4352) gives 1.28 Angstrom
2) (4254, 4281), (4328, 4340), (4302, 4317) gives 2.86 Angstrom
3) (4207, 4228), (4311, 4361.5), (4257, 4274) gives 0.37 Angstrom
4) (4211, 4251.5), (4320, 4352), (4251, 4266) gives -0.14 Angstrom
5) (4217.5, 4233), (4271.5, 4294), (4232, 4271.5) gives -1.89 Angstrom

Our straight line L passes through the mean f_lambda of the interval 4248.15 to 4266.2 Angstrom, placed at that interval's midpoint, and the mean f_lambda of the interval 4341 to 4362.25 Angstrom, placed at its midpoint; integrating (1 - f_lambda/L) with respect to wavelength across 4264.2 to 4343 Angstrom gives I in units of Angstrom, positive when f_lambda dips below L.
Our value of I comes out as 6.65 Angstrom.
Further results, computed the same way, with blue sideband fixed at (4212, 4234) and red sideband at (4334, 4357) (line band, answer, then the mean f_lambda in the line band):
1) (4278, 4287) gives -0.08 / 19.8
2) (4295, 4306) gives 2.37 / 15.5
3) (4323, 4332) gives 0.14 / 19.7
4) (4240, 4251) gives -0.53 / 20.3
